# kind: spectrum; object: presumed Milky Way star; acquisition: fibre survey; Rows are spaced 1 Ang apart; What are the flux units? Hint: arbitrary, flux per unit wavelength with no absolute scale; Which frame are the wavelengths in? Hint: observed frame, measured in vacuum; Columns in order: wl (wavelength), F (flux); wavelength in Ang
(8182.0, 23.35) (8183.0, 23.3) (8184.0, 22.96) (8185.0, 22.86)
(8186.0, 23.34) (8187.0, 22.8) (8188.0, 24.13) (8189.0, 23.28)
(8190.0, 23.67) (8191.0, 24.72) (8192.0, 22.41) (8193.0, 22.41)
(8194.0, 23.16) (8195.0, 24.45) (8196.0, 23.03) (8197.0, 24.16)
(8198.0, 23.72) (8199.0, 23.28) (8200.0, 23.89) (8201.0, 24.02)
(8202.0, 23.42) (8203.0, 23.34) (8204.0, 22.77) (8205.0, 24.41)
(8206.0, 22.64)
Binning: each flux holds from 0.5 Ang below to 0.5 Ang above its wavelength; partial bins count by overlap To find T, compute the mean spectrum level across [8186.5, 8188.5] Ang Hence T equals 23.5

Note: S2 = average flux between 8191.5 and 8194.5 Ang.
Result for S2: 22.7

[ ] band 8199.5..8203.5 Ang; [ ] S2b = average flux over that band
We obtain 23.7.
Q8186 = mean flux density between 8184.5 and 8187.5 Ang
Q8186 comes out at 23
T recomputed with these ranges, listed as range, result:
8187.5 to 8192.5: 23.6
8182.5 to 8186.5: 23.1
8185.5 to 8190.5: 23.4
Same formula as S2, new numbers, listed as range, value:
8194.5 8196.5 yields 23.7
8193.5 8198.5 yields 23.7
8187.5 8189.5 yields 23.7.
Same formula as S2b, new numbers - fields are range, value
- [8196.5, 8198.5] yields 23.9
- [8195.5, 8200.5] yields 23.6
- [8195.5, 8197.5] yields 23.6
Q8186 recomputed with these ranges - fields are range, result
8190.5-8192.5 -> 23.6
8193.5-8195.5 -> 23.8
